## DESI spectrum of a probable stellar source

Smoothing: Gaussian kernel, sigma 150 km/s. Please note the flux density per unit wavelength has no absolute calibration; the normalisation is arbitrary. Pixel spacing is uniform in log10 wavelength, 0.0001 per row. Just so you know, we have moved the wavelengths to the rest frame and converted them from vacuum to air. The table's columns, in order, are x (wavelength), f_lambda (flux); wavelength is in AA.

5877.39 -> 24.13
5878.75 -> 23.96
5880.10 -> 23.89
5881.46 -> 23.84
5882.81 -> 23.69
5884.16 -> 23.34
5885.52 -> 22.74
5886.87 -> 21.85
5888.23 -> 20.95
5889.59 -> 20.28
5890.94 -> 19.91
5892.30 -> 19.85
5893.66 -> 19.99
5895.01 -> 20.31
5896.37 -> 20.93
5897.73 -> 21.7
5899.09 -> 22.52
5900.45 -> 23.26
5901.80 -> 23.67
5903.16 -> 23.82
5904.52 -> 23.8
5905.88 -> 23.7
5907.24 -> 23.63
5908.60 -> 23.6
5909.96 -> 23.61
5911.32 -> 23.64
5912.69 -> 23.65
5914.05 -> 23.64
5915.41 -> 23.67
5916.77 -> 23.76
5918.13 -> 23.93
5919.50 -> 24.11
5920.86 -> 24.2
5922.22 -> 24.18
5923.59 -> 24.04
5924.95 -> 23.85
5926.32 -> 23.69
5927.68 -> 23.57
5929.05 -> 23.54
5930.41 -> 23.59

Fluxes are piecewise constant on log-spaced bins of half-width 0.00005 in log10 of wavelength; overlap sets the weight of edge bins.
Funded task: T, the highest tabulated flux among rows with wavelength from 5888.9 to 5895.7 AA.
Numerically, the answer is 20.31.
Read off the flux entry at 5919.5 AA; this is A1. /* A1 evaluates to 24.11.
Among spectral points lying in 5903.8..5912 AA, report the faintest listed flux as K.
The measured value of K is 23.6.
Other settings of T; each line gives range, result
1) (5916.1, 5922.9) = 24.2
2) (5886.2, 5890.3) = 21.85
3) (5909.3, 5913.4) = 23.65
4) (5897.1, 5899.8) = 22.52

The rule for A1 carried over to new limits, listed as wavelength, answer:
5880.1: 23.89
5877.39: 24.13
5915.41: 23.67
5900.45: 23.26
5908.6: 23.6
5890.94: 19.91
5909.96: 23.61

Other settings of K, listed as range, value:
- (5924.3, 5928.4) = 23.57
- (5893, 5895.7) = 19.99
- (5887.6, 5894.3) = 19.85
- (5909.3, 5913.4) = 23.61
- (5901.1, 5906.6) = 23.67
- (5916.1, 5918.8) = 23.76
